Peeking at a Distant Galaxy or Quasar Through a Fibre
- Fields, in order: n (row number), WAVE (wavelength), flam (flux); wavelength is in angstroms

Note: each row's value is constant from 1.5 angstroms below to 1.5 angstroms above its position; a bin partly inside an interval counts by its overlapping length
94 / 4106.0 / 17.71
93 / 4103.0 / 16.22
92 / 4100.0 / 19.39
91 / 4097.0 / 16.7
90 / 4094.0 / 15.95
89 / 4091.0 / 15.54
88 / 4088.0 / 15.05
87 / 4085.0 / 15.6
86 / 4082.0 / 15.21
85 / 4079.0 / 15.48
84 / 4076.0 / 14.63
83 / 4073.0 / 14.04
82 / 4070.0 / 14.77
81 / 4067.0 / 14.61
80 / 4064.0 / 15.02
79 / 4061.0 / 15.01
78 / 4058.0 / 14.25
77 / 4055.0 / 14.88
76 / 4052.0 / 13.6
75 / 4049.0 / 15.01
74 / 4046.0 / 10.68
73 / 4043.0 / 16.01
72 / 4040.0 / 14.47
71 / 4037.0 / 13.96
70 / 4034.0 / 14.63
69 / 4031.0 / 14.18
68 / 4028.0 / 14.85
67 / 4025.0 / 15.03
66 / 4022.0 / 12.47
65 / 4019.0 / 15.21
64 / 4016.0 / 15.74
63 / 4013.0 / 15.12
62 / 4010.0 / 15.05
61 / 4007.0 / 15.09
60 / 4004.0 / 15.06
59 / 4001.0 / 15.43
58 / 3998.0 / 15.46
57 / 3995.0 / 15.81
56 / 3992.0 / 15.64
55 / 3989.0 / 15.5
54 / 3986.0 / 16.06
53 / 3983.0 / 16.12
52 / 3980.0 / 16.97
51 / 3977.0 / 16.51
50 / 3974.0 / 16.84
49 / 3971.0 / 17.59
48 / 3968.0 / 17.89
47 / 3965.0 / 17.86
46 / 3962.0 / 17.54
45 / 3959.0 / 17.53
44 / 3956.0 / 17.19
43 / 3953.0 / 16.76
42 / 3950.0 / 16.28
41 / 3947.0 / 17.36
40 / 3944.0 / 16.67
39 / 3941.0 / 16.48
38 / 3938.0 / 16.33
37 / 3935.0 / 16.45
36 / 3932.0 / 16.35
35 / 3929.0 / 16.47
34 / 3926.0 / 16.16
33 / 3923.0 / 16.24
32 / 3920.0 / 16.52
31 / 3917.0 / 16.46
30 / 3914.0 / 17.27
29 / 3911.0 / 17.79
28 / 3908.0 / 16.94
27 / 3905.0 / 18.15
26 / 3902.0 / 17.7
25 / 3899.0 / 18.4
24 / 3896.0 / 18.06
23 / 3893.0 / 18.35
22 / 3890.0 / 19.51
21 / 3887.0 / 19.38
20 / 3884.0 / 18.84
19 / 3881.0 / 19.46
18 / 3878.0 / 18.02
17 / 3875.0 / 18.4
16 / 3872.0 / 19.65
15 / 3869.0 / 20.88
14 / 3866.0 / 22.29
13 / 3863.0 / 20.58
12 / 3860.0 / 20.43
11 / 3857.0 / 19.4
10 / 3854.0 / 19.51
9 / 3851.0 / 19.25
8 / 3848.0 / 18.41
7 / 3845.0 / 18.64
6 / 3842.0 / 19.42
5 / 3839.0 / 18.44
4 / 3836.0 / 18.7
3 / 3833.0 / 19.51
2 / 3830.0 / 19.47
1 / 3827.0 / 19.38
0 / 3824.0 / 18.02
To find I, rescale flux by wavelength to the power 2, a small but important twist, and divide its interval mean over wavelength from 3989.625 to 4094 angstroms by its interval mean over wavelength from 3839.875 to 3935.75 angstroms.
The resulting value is 0.9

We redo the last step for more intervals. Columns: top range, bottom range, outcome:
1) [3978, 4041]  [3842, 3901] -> 0.84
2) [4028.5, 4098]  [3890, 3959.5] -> 0.93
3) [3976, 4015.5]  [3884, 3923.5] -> 0.92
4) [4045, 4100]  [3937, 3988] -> 0.93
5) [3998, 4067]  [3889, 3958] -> 0.90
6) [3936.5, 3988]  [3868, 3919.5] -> 0.95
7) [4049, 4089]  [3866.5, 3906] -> 0.86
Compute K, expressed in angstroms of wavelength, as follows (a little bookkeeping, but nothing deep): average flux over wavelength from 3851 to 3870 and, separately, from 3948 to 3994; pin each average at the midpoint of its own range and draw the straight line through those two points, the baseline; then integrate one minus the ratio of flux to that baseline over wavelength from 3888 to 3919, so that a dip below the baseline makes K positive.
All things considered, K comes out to 1.9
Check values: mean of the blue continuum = 20.4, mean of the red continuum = 16.8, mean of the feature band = 17.9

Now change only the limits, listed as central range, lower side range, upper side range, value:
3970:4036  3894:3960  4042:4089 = 1.02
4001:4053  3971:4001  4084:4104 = 5.49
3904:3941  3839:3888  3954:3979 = 3.12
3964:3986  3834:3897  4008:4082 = -0.82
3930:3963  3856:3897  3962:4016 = 1.17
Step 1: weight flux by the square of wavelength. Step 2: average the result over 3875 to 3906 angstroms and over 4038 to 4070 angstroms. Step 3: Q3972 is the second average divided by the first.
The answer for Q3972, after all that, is 0.8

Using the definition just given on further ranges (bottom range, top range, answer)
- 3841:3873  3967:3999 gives 0.88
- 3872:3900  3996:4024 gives 0.85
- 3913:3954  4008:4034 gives 0.93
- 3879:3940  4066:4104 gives 0.97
